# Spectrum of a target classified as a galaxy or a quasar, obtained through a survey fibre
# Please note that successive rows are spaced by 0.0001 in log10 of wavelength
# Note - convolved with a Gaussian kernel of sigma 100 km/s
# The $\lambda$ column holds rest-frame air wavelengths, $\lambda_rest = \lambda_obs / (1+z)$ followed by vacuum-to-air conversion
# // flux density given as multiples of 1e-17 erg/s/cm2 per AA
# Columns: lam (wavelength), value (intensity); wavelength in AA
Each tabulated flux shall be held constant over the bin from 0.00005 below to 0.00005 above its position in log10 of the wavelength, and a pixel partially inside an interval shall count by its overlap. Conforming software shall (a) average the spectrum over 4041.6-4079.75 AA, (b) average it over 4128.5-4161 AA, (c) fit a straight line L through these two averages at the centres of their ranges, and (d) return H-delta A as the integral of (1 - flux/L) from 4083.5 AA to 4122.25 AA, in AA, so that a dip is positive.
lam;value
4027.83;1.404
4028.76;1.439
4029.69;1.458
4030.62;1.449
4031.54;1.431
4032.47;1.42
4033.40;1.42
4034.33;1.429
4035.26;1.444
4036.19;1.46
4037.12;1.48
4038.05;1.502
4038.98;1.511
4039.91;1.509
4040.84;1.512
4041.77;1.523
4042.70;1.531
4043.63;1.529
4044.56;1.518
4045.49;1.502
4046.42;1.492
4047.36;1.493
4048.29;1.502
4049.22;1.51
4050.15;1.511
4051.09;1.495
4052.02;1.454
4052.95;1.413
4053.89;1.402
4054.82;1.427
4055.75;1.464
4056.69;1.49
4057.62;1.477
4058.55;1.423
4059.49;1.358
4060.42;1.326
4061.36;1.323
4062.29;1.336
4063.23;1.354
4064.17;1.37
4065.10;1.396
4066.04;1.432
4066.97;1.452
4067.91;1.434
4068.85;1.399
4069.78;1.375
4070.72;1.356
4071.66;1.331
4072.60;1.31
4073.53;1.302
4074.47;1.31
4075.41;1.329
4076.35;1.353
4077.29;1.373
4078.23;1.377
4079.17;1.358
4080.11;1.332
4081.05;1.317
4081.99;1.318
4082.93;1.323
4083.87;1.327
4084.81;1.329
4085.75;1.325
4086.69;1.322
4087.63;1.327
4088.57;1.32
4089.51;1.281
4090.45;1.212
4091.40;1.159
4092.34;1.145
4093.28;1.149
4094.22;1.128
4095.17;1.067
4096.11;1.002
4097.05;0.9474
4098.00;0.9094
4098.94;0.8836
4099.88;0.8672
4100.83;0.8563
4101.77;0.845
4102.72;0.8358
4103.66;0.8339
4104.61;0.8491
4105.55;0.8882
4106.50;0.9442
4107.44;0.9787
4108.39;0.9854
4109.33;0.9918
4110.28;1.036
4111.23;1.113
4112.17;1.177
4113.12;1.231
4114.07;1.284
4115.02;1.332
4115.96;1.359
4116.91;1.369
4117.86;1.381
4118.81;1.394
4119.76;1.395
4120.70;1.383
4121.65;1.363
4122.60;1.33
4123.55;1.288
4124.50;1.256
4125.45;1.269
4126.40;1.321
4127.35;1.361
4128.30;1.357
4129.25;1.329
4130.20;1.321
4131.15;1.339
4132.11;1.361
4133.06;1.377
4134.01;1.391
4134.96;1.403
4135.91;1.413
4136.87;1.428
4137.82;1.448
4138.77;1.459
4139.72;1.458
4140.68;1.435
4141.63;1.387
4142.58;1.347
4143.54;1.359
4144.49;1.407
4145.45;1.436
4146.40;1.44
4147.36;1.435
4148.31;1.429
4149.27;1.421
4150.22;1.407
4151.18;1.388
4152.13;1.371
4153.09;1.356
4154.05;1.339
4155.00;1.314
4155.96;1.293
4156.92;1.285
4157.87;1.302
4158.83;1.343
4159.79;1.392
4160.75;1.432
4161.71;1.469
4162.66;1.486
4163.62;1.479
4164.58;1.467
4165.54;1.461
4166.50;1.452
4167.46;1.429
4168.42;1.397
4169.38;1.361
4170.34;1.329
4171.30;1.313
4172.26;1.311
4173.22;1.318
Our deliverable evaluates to 7.3 AA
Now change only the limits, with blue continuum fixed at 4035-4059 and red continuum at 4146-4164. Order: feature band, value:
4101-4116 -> 4.19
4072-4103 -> 5.51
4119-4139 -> 0.71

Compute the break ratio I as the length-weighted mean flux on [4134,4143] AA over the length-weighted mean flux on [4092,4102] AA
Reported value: 1.44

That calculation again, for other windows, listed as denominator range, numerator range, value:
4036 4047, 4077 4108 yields 0.75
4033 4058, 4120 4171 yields 0.93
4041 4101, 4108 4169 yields 1.02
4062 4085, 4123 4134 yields 0.98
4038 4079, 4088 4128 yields 0.80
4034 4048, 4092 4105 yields 0.63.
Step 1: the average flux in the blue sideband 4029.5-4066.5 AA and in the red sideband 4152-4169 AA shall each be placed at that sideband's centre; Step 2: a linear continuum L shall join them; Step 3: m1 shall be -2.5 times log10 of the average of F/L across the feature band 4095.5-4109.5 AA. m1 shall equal 0.49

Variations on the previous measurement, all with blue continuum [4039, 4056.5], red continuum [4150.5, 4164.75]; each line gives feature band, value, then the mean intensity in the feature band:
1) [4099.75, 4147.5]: 0.13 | 1.25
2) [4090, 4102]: 0.38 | 1.02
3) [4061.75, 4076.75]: 0.08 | 1.36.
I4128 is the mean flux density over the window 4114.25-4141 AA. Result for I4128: 1.37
